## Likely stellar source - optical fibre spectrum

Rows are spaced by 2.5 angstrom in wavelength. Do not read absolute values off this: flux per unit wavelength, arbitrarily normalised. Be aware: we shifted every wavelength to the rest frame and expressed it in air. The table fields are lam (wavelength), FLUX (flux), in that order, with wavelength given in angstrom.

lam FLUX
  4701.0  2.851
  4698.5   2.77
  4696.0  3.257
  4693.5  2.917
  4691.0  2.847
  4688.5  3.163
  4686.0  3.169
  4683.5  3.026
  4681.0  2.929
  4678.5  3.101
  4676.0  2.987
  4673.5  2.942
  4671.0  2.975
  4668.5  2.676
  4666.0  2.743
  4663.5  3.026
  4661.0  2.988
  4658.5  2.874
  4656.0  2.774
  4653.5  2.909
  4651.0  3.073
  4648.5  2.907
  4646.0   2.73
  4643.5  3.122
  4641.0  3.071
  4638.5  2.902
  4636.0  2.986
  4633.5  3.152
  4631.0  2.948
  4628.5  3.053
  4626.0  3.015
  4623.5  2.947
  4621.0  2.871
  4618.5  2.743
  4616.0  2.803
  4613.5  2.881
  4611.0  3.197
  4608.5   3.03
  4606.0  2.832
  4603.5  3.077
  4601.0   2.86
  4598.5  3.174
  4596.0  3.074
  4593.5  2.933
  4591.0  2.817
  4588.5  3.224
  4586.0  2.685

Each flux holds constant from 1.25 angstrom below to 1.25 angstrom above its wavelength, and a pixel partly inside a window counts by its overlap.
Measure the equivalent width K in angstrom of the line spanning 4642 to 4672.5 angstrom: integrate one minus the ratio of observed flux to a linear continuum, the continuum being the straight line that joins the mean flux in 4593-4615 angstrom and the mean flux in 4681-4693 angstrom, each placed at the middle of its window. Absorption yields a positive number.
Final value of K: 1.2 angstrom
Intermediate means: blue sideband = 3.01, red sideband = 3.03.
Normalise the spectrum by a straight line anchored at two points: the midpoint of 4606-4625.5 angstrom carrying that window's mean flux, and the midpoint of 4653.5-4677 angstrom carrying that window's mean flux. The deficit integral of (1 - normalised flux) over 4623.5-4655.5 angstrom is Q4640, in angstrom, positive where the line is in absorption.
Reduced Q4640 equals -0.8 angstrom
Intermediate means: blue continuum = 2.92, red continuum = 2.89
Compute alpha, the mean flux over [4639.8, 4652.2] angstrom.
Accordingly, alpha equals 2.98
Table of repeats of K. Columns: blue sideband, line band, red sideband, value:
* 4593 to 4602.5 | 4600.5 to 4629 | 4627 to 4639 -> 0.7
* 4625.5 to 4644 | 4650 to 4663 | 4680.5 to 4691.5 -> 0.5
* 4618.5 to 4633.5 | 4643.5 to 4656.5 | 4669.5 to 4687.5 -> 0.3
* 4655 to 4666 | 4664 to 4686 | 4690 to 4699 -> -0.1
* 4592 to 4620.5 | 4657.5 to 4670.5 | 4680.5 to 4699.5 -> 0.6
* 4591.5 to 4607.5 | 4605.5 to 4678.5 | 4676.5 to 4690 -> 2.1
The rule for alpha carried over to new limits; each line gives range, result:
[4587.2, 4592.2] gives 3.02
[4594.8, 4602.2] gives 3.04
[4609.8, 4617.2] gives 2.96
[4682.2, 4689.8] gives 3.12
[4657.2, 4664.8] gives 2.96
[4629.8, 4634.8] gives 3.05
